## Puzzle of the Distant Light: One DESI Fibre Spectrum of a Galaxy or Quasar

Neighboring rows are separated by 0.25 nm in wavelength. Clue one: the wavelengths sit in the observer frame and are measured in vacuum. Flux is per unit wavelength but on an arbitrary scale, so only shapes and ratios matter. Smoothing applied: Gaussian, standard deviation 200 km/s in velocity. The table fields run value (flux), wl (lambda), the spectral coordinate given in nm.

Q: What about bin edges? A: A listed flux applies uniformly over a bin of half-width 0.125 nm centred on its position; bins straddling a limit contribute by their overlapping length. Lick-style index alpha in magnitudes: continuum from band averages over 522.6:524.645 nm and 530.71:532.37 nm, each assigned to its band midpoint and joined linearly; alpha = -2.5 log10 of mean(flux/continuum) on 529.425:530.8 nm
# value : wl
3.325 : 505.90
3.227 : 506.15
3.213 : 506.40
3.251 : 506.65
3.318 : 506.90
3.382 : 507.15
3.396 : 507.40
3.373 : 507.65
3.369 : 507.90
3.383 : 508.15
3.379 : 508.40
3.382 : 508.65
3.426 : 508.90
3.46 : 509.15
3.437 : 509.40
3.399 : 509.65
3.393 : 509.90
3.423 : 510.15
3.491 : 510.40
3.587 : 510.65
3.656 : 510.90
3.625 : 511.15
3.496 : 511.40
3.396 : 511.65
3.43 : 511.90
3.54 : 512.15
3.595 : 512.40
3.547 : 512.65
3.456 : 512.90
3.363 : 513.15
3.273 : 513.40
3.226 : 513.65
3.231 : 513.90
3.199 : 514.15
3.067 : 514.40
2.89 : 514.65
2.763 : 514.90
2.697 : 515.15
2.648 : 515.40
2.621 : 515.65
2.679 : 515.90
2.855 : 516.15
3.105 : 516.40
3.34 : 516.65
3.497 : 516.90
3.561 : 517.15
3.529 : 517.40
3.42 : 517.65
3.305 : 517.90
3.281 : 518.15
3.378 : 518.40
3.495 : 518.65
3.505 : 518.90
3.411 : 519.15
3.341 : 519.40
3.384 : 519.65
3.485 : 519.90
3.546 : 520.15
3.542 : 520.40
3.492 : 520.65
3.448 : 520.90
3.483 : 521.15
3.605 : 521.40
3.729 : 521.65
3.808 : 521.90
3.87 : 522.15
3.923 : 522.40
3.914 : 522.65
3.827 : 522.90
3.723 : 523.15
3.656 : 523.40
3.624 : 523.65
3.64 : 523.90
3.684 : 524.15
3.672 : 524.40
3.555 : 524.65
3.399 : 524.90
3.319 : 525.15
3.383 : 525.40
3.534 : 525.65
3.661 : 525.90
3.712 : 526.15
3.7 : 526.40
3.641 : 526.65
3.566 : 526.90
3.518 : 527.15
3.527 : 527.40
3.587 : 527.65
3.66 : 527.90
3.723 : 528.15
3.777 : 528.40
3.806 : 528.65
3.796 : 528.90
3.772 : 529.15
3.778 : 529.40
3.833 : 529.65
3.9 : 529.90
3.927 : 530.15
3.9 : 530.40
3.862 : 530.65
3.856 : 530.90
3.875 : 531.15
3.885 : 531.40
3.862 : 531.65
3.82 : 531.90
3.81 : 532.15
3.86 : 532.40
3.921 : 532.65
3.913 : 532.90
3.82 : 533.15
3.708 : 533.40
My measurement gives -0.01 mag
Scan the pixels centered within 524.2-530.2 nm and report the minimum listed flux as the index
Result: 3.319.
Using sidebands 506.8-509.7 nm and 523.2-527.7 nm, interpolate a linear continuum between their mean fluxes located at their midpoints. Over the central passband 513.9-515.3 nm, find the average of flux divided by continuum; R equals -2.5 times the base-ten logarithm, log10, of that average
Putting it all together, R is 0.17 mag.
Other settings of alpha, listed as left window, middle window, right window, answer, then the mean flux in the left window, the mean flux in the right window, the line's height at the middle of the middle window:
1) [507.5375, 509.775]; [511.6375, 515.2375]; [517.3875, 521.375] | 0.056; 3.4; 3.44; 3.42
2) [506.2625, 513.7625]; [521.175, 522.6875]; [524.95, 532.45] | -0.049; 3.42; 3.72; 3.61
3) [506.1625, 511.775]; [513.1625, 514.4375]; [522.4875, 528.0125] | 0.082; 3.42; 3.62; 3.48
